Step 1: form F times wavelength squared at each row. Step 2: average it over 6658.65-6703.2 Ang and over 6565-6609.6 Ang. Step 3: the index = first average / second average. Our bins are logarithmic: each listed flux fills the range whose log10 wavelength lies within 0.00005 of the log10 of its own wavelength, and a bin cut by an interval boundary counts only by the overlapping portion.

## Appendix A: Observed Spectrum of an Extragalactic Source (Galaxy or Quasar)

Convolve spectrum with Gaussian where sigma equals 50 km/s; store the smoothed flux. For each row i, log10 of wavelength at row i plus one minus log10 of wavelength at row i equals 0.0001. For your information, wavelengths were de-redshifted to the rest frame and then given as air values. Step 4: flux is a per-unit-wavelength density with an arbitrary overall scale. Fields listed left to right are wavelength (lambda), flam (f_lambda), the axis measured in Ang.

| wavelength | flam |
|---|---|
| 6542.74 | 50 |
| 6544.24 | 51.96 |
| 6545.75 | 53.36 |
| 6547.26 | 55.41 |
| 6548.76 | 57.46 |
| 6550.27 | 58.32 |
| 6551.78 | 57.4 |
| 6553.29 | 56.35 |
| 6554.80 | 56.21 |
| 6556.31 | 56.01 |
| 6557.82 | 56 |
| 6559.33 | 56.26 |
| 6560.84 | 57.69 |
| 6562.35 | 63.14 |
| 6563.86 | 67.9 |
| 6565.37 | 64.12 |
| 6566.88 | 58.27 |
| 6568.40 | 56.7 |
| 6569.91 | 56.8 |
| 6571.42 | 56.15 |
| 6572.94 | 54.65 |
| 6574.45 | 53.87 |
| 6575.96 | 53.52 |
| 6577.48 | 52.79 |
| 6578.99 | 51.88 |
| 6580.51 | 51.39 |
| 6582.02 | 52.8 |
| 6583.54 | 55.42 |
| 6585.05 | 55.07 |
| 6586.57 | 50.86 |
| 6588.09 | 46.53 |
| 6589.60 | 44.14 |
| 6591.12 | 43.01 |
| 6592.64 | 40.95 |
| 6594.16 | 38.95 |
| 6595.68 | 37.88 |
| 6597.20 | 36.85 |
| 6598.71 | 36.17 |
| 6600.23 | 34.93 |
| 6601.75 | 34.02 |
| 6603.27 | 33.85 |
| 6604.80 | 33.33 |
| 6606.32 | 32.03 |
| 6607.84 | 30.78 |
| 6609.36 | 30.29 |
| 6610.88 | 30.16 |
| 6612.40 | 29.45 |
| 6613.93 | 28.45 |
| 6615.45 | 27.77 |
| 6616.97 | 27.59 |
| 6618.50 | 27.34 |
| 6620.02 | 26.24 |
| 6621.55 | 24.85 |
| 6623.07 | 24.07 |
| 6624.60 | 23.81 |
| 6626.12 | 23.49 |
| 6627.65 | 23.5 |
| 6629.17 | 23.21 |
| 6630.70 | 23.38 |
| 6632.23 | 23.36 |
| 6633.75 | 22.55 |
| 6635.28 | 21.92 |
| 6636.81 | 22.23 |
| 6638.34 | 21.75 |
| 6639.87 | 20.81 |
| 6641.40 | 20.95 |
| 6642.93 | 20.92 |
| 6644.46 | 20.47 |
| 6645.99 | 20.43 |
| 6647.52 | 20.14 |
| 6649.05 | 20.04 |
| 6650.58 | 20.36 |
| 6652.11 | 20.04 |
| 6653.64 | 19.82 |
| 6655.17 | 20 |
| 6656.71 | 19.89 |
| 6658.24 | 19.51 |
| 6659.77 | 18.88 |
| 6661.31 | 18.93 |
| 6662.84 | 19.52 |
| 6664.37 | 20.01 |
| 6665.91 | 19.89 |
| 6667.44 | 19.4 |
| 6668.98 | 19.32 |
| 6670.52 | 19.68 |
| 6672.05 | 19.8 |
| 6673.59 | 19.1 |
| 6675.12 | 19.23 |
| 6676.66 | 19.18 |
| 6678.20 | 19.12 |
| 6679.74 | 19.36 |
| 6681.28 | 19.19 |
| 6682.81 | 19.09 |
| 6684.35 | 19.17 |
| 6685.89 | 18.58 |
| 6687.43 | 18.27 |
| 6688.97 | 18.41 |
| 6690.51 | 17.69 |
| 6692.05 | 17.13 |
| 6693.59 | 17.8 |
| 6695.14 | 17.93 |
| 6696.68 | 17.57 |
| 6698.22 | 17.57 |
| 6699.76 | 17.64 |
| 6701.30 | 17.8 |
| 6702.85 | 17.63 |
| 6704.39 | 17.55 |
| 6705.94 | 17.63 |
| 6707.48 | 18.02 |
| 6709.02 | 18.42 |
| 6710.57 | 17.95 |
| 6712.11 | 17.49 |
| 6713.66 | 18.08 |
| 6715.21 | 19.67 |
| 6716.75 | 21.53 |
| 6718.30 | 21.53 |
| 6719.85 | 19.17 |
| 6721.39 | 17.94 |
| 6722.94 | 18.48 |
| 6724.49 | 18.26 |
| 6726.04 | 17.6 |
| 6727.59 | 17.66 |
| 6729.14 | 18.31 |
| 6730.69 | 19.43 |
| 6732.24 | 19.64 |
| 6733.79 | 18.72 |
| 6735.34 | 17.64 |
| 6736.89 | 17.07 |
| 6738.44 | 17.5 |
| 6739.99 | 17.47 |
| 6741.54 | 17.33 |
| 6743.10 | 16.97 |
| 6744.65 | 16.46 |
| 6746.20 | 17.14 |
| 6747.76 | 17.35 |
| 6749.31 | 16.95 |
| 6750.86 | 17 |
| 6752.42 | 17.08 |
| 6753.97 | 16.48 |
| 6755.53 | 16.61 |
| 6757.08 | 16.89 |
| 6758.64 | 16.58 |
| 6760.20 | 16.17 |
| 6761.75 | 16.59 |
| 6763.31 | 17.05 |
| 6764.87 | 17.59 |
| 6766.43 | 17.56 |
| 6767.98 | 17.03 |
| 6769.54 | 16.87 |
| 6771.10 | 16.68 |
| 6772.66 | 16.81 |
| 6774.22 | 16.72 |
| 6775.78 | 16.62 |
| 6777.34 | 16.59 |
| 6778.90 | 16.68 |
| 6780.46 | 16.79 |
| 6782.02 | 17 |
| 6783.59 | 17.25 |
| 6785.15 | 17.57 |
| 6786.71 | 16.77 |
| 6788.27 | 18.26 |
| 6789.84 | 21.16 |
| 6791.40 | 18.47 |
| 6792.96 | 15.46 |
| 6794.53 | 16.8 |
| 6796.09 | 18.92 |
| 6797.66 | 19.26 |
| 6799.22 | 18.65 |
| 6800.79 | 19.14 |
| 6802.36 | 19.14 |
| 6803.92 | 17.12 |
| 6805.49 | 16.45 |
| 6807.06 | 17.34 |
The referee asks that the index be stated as 0.4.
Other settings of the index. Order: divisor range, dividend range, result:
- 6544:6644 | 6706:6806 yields 0.45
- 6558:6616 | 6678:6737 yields 0.42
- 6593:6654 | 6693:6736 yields 0.71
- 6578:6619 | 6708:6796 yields 0.48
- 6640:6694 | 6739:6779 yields 0.89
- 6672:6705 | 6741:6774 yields 0.94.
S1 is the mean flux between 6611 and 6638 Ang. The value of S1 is 25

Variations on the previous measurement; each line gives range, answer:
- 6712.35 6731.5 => 18.9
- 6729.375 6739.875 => 18.3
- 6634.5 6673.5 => 20.2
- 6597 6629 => 29.2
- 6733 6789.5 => 17.1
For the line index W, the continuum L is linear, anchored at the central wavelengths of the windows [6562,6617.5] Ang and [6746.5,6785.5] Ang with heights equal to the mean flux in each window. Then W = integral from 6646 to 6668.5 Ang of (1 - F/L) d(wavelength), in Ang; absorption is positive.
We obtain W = 9.4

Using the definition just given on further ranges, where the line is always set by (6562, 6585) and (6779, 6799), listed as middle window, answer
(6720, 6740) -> 7.17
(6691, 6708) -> 8.13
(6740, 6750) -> 3.36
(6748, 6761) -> 3.93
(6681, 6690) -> 4.37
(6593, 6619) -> 9.34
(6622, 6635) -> 6.48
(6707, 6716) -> 3.81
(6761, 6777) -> 3.31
